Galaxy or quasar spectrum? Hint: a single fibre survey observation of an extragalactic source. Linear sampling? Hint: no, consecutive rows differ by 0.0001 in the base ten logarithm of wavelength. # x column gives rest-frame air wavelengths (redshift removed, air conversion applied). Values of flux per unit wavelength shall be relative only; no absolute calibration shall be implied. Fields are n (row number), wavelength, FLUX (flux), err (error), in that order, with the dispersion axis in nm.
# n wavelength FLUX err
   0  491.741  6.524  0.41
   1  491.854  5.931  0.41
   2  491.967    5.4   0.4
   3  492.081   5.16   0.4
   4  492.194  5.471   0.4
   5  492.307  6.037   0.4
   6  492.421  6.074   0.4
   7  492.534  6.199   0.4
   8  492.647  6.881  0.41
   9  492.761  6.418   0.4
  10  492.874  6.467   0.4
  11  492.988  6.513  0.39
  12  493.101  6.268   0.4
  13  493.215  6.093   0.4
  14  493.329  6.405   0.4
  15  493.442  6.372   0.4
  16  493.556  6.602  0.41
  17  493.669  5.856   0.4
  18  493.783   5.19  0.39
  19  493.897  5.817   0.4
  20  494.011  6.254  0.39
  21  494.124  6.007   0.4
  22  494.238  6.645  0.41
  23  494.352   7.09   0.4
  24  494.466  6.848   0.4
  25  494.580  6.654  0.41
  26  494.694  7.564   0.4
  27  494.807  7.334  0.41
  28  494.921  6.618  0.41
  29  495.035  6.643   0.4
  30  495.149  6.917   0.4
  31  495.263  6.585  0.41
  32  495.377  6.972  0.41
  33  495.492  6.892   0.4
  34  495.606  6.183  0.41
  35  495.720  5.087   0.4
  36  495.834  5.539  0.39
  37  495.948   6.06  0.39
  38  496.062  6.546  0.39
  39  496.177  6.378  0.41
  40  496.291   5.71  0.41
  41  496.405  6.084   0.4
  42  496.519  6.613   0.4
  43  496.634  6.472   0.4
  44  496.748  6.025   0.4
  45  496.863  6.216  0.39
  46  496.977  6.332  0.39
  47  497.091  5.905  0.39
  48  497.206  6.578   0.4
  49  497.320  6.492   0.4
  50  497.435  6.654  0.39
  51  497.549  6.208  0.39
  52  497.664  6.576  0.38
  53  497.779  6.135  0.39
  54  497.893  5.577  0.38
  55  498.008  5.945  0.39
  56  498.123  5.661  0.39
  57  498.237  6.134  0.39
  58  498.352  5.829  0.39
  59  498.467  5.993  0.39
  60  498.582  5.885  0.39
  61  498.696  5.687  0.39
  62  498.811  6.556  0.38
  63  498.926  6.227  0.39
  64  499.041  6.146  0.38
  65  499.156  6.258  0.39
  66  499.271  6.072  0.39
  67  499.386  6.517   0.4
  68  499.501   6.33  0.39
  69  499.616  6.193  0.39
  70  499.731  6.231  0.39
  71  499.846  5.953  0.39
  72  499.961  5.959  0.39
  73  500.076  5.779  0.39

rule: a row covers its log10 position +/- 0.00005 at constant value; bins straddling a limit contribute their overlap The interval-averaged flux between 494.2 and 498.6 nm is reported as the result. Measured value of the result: 6.35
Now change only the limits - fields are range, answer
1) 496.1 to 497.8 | 6.3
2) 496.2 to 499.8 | 6.17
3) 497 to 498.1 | 6.21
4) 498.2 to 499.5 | 6.13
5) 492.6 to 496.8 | 6.39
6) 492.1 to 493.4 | 6.23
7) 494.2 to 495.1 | 6.93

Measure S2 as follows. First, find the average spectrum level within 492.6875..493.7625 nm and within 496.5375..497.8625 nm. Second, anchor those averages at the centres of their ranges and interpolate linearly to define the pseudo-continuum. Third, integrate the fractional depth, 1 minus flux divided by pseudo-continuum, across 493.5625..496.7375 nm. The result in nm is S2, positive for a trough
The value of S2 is -0.04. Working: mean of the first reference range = 6.3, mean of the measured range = 6.39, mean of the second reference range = 6.32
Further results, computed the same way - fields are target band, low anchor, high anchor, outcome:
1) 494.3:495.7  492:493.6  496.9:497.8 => -0.12 nm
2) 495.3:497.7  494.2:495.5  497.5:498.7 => 0.06 nm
